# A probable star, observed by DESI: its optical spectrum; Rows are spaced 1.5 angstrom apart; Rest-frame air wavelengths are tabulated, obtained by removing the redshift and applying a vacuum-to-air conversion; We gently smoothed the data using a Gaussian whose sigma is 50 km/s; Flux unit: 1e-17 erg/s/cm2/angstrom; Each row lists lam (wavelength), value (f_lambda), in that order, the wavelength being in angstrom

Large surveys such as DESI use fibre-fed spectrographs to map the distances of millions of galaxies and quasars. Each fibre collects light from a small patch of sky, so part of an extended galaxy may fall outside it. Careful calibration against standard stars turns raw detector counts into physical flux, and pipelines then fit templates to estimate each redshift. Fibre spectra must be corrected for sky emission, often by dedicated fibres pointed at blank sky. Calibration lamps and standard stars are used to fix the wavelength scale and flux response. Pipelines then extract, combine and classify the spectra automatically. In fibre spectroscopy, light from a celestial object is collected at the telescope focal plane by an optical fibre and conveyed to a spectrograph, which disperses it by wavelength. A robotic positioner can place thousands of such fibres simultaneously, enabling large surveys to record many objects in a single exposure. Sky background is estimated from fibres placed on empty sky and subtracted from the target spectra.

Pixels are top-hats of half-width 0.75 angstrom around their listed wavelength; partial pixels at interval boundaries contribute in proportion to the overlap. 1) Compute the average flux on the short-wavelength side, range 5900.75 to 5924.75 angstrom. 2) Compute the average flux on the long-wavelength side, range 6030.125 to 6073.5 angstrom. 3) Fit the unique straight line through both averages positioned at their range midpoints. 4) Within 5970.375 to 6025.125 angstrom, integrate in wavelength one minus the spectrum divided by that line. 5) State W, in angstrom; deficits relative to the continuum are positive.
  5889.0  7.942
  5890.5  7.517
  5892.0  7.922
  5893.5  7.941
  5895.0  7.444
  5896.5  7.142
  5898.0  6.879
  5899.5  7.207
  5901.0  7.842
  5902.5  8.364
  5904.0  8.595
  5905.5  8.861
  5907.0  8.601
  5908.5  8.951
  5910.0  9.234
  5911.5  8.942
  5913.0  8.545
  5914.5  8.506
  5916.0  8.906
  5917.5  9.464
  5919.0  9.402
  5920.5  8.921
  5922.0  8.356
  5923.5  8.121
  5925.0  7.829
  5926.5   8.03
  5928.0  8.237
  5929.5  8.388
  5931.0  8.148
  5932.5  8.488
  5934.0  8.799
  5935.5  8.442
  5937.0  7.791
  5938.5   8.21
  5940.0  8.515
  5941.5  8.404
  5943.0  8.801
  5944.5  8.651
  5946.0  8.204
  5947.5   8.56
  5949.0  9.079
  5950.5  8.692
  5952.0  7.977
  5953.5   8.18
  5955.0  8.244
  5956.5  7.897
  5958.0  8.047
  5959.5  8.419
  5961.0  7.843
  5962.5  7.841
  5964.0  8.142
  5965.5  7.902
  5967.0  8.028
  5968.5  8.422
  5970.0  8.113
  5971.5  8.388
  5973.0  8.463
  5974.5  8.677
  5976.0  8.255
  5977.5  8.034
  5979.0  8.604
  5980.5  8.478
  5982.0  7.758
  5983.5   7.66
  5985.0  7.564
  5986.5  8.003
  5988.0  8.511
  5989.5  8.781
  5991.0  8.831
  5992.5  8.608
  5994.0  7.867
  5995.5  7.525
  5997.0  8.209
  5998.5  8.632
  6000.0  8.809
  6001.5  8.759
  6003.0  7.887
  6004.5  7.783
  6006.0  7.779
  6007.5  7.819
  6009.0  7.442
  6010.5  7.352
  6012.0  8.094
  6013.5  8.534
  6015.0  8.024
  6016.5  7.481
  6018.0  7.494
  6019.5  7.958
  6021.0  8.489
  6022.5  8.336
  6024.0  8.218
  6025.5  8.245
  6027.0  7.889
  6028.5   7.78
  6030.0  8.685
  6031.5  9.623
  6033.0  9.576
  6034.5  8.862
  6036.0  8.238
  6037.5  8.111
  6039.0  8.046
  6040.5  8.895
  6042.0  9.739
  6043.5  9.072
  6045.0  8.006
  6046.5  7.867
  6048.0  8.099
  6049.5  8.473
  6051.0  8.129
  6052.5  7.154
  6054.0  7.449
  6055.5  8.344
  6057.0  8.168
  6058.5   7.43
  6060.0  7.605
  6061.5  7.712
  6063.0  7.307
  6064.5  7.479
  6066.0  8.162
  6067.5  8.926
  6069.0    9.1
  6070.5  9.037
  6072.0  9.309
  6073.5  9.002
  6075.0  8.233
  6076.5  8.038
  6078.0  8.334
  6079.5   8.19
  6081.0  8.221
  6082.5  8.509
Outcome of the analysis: 2.4 angstrom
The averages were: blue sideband 8.73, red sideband 8.37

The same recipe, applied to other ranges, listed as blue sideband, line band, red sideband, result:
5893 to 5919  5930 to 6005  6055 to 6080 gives 0.3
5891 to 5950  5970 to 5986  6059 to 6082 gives 0.3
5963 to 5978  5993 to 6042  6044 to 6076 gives -0.2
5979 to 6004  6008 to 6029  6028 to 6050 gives 1.3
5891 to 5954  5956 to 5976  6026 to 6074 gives 0.4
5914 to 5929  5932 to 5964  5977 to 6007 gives 0.4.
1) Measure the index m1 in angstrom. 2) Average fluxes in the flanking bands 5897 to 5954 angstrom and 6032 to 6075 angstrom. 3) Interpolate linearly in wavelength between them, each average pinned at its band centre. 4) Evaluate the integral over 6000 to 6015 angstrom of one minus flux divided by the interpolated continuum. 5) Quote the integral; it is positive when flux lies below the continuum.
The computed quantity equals 0.7 angstrom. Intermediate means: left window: 8.45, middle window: 7.99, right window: 8.34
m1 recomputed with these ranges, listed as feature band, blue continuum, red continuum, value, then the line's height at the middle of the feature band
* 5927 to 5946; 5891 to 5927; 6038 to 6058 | -0.2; 8.31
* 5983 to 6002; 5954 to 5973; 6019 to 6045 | 0.0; 8.31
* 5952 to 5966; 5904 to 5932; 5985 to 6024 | 0.6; 8.39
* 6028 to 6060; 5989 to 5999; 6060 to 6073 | -0.1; 8.34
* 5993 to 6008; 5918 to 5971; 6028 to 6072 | 0.4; 8.33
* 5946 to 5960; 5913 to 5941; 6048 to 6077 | 0.1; 8.42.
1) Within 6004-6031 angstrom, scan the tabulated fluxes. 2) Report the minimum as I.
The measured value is 7.352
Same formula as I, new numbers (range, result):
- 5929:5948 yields 7.791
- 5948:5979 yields 7.841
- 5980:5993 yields 7.564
